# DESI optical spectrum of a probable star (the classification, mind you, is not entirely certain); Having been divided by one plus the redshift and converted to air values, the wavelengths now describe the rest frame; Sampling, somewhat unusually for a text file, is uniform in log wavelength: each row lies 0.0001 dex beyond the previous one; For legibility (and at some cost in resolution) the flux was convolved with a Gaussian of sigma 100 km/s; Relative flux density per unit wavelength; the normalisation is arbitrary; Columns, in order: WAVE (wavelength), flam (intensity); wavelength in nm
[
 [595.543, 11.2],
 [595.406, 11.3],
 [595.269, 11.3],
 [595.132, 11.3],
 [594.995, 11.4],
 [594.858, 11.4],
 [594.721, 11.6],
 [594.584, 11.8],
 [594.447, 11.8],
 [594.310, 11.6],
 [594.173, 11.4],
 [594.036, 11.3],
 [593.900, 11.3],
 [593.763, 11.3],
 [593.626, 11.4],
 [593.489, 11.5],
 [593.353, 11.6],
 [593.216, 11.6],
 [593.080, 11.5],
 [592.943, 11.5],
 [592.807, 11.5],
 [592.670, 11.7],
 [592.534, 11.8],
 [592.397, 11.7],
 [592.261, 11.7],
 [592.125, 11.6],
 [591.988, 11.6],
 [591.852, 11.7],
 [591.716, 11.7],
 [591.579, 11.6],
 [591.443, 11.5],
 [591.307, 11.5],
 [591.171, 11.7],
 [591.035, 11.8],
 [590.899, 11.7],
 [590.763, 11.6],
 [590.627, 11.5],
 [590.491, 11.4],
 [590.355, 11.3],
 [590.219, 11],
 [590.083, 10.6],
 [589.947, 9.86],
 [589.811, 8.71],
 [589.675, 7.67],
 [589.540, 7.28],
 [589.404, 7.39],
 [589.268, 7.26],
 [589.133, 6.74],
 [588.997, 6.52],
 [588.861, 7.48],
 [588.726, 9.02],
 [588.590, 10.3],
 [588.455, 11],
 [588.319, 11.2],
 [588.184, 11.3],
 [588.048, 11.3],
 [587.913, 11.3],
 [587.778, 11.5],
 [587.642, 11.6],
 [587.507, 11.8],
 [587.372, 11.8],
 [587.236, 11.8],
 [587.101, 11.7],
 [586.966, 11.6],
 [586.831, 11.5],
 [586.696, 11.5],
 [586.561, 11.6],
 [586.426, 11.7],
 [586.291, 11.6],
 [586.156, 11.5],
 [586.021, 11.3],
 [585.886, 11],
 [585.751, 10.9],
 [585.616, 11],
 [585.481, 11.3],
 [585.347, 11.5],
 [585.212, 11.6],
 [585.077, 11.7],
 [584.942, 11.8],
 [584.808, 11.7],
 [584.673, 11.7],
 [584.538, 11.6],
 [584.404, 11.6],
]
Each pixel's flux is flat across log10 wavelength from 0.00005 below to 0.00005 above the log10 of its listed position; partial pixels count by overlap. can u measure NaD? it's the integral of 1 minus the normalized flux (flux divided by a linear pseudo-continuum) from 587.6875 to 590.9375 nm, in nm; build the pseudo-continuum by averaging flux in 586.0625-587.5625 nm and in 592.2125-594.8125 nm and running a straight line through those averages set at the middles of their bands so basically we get 0.51 nm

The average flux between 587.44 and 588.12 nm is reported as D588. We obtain 11.5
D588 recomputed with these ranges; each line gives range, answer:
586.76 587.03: 11.6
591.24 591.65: 11.5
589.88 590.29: 10.5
